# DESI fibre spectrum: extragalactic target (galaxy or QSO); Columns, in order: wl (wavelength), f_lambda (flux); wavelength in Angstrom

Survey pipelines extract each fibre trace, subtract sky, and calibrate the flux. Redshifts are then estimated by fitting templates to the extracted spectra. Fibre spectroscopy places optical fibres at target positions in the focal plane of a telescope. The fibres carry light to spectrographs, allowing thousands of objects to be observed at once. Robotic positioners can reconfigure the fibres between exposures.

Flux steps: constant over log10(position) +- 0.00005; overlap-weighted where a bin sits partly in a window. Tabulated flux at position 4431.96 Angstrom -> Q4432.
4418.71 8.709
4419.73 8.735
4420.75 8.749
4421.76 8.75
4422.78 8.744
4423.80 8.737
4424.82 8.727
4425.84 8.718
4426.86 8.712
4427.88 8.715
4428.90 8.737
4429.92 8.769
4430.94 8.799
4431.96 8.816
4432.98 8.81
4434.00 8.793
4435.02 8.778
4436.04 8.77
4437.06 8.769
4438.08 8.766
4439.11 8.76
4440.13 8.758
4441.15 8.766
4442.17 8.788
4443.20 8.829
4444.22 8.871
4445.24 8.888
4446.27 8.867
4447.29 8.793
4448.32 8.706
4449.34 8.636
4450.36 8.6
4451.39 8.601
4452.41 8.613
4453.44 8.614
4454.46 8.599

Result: 8.816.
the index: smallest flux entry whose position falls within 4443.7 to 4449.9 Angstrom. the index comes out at 8.636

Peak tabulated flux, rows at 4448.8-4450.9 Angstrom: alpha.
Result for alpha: 8.636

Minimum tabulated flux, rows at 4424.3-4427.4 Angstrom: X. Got 8.712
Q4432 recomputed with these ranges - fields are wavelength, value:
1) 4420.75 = 8.749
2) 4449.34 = 8.636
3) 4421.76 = 8.75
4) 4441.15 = 8.766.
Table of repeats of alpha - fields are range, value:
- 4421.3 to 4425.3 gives 8.75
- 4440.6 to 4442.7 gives 8.788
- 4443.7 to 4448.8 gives 8.888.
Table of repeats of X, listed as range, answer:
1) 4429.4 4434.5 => 8.769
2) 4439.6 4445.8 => 8.758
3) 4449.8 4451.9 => 8.6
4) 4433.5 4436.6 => 8.77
